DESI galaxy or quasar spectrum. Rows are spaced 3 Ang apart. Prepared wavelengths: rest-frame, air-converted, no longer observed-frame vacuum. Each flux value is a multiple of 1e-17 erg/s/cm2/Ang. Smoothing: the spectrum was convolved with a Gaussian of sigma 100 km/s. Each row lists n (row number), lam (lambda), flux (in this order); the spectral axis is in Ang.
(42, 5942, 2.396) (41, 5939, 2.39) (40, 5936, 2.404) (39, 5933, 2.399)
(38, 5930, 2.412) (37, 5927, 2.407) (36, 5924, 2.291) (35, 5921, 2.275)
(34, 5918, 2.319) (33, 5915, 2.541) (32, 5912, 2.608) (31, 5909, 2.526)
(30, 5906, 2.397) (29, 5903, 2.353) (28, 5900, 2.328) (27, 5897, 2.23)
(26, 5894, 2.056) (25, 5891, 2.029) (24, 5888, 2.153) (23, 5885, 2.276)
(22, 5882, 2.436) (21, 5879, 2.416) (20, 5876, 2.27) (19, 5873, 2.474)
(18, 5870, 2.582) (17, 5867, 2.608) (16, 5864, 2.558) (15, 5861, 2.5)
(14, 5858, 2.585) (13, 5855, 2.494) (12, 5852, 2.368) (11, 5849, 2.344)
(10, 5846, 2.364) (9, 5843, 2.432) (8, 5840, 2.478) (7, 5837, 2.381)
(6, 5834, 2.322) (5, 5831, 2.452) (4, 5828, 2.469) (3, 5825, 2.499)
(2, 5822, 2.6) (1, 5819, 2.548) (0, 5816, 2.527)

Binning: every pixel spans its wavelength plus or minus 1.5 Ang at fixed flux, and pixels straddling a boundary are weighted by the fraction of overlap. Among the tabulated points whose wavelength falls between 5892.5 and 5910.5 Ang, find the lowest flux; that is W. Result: 2.056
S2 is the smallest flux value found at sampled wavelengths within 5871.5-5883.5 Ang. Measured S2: 2.27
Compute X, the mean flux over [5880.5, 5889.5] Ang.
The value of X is 2.29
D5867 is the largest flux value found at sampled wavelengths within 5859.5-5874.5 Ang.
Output 2.608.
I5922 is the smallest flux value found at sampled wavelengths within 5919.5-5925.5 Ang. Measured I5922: 2.275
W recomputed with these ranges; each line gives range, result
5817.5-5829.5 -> 2.469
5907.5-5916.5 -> 2.526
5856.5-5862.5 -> 2.5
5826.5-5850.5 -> 2.322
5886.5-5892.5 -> 2.029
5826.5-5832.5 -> 2.452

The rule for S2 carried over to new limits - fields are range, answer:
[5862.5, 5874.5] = 2.474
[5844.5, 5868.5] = 2.344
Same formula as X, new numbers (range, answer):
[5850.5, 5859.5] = 2.48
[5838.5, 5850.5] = 2.4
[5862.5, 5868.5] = 2.58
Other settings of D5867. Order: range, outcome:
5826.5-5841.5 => 2.478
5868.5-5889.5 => 2.582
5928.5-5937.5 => 2.412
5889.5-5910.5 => 2.526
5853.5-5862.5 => 2.585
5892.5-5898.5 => 2.23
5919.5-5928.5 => 2.407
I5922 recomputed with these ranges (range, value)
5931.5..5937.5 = 2.399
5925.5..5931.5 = 2.407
